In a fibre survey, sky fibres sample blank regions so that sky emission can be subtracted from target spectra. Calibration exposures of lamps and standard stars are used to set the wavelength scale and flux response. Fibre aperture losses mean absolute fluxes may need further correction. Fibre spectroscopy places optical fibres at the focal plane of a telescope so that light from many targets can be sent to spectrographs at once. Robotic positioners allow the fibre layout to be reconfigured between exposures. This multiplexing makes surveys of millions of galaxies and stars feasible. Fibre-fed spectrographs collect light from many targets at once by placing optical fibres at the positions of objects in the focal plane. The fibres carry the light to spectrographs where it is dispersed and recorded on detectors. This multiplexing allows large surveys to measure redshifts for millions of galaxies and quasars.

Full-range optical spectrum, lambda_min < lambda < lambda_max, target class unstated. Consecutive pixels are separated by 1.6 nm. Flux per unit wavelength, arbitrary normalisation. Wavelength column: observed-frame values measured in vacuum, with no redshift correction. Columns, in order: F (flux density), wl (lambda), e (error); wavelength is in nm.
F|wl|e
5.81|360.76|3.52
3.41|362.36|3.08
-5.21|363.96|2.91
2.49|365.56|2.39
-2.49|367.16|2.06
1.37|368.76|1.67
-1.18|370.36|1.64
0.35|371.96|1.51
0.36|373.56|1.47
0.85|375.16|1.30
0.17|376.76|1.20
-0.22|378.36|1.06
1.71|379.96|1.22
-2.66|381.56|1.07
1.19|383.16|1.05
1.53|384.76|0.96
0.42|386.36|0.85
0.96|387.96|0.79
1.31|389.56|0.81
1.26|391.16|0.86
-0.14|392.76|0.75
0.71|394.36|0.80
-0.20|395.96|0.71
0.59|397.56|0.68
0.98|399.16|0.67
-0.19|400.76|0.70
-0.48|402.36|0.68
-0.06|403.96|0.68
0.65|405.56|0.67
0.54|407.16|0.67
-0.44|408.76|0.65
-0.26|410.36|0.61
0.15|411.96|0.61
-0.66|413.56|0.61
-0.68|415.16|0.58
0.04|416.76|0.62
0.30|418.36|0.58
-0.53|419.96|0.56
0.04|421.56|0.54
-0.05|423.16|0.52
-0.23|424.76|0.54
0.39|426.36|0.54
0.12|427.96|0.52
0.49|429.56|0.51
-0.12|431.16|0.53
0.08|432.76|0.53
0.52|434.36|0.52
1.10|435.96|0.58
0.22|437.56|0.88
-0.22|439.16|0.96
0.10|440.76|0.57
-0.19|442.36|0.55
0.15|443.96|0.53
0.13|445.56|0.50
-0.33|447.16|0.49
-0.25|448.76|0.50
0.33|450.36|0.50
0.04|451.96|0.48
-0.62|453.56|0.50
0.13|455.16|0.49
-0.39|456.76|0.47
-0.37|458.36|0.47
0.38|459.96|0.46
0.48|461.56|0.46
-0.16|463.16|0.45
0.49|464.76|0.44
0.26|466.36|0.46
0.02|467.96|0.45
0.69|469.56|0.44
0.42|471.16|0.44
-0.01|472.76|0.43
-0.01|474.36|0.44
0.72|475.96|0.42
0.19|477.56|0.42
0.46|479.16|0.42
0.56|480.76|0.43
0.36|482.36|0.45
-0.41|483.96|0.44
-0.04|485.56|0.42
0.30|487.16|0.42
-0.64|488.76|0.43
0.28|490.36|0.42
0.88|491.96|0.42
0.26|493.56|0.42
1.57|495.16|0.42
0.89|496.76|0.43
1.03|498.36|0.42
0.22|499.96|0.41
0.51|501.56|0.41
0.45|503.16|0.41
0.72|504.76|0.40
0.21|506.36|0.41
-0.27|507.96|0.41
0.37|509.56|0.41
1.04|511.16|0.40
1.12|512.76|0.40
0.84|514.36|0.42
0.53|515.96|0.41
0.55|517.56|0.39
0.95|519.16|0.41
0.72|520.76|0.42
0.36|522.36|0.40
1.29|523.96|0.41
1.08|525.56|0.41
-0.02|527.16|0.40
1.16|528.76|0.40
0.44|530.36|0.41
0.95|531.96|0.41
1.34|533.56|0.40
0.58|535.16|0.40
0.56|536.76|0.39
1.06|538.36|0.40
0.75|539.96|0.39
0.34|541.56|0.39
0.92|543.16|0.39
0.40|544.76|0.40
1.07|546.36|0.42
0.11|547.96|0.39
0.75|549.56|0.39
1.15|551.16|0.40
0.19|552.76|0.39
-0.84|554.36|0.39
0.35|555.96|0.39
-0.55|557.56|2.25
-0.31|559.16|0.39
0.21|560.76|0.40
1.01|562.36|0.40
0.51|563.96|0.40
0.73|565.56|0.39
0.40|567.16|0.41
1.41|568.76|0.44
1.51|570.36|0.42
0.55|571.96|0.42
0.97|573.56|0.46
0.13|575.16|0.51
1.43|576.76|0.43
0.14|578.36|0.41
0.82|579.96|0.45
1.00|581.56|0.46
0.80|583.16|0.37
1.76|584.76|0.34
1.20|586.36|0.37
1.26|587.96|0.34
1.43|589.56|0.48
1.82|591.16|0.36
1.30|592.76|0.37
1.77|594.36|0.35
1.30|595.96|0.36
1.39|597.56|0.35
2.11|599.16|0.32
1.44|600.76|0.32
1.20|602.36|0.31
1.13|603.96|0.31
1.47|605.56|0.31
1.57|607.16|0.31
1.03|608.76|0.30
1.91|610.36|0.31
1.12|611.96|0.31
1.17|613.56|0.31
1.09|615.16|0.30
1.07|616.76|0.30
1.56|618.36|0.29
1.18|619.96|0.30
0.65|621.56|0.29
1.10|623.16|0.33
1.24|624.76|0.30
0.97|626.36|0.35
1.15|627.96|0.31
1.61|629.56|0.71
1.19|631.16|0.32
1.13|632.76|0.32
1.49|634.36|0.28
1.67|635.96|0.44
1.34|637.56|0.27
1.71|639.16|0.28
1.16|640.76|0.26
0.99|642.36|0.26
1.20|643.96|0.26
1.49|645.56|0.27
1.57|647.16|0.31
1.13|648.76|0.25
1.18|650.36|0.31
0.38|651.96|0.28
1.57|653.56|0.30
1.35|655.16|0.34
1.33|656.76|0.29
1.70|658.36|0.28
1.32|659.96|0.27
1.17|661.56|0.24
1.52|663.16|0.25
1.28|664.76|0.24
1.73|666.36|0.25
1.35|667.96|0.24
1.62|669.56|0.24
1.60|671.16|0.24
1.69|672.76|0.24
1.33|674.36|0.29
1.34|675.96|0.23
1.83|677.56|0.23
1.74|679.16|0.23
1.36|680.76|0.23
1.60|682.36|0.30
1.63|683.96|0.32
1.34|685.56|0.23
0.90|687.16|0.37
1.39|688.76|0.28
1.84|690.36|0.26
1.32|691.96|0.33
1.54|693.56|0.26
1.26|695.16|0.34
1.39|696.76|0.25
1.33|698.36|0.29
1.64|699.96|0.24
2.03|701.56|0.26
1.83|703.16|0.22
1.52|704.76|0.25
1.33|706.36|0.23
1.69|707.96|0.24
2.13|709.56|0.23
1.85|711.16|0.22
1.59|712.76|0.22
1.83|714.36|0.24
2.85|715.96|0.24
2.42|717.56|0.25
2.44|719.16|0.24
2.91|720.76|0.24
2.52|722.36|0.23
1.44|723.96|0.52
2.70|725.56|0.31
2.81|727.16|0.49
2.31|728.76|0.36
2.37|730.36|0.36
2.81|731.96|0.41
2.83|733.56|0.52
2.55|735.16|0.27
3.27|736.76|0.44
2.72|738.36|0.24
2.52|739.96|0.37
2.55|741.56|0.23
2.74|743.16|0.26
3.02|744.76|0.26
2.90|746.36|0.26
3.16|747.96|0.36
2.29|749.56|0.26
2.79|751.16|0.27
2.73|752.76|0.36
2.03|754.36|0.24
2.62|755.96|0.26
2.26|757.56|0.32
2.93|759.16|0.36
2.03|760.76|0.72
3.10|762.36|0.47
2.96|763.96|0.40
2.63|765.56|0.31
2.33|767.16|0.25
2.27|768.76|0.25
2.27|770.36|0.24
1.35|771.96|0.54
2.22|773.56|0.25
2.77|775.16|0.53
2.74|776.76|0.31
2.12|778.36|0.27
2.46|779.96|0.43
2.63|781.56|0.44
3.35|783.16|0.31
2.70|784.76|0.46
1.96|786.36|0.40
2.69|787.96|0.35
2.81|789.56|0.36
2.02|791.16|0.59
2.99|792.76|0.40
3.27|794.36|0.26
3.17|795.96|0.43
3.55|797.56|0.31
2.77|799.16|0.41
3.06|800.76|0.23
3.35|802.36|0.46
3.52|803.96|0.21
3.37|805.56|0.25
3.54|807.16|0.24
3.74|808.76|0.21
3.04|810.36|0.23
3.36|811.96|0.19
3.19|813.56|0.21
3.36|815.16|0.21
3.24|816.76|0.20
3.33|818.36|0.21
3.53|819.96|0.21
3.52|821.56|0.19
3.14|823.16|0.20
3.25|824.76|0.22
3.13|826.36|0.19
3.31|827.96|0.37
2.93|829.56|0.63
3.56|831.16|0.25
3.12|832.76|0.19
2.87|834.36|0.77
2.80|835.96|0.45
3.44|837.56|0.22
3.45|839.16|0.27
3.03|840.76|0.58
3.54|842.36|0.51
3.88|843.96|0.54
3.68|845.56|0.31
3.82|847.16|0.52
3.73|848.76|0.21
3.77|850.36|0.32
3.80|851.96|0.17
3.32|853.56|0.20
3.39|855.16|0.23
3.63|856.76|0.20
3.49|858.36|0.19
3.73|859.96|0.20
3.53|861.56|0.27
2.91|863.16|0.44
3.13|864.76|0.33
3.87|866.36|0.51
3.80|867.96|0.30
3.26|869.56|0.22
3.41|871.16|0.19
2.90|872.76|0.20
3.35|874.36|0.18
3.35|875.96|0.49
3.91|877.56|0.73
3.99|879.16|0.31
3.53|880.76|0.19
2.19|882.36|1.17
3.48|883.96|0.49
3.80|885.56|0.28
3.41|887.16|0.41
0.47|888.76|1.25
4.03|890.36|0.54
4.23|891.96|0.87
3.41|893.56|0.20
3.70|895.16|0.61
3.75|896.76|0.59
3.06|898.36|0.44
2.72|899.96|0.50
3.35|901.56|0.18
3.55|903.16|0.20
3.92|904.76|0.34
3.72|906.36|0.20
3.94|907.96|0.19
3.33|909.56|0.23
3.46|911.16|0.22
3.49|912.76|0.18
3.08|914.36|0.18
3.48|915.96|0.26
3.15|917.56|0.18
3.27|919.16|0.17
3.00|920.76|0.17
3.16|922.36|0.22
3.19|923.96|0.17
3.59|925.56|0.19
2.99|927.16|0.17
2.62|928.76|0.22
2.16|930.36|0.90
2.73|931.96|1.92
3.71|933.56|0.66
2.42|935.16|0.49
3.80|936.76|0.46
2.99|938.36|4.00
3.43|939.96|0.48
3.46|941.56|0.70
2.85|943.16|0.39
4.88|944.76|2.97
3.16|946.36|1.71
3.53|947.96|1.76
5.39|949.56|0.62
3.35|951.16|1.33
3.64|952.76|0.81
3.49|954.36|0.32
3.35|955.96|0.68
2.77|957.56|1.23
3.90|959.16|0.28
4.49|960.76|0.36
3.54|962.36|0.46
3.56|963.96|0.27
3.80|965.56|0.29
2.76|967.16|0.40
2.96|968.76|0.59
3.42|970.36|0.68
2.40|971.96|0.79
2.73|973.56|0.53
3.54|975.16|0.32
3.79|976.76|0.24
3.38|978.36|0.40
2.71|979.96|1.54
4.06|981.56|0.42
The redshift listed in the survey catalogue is 0.79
